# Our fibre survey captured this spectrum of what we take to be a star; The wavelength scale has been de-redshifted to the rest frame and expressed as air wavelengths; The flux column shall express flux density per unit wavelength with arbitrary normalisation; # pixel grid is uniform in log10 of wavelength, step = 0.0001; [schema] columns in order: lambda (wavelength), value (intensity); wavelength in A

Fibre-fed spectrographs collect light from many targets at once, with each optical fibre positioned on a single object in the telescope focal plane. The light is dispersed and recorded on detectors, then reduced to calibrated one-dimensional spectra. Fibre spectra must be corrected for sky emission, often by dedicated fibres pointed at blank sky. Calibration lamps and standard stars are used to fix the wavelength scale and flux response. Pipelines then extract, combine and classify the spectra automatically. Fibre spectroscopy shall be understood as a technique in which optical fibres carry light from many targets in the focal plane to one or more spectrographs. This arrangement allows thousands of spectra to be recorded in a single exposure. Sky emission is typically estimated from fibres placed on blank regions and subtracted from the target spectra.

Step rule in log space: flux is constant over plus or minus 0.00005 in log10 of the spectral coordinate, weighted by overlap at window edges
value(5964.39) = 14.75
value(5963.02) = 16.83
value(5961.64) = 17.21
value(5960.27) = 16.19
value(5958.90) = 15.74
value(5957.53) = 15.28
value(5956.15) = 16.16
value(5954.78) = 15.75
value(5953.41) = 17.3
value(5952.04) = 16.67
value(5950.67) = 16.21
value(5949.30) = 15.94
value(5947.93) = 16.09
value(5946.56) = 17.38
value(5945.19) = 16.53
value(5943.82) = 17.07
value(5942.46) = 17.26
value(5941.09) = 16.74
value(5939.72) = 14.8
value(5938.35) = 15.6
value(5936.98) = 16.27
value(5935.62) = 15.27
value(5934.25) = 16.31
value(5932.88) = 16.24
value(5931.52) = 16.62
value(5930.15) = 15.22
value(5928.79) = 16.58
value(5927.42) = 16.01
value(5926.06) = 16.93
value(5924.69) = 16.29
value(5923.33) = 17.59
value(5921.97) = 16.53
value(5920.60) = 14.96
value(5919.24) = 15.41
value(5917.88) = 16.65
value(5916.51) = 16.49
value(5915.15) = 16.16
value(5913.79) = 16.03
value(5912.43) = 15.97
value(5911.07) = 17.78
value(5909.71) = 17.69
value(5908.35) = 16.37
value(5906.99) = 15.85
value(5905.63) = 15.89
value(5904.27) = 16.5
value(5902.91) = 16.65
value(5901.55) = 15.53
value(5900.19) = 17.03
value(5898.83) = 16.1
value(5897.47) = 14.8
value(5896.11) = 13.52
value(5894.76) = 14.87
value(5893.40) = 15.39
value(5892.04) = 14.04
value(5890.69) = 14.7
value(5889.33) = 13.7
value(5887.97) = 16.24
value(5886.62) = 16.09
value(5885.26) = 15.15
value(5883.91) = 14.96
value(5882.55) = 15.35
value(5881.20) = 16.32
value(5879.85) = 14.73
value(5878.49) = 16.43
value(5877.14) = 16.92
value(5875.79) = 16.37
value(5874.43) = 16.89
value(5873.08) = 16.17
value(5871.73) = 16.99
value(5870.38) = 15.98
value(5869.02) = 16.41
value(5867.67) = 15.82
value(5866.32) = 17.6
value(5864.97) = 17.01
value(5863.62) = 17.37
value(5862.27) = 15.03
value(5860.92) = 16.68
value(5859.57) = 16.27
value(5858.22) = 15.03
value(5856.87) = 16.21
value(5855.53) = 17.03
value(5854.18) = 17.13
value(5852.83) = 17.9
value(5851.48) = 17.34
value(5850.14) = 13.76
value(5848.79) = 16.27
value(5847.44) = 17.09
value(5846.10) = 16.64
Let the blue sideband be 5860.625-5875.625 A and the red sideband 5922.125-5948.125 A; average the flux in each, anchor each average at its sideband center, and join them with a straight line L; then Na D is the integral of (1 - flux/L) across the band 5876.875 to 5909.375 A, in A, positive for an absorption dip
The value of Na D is 1.8 A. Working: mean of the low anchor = 16.5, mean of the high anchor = 16.4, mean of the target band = 15.6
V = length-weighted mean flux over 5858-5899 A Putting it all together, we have 15.8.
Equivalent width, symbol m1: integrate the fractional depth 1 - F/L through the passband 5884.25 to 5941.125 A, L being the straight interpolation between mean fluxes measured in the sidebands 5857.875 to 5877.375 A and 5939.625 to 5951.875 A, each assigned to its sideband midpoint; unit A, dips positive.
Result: 2.1 A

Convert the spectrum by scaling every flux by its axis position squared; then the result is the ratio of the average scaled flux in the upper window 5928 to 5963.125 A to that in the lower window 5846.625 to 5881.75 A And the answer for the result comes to 1.02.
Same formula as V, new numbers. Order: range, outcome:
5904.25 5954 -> 16.4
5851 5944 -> 16.1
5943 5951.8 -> 16.6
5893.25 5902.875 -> 15.4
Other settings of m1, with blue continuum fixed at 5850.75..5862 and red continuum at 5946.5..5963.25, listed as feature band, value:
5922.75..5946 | 0.1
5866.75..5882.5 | 0.3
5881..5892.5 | 1.0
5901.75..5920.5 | 0.1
